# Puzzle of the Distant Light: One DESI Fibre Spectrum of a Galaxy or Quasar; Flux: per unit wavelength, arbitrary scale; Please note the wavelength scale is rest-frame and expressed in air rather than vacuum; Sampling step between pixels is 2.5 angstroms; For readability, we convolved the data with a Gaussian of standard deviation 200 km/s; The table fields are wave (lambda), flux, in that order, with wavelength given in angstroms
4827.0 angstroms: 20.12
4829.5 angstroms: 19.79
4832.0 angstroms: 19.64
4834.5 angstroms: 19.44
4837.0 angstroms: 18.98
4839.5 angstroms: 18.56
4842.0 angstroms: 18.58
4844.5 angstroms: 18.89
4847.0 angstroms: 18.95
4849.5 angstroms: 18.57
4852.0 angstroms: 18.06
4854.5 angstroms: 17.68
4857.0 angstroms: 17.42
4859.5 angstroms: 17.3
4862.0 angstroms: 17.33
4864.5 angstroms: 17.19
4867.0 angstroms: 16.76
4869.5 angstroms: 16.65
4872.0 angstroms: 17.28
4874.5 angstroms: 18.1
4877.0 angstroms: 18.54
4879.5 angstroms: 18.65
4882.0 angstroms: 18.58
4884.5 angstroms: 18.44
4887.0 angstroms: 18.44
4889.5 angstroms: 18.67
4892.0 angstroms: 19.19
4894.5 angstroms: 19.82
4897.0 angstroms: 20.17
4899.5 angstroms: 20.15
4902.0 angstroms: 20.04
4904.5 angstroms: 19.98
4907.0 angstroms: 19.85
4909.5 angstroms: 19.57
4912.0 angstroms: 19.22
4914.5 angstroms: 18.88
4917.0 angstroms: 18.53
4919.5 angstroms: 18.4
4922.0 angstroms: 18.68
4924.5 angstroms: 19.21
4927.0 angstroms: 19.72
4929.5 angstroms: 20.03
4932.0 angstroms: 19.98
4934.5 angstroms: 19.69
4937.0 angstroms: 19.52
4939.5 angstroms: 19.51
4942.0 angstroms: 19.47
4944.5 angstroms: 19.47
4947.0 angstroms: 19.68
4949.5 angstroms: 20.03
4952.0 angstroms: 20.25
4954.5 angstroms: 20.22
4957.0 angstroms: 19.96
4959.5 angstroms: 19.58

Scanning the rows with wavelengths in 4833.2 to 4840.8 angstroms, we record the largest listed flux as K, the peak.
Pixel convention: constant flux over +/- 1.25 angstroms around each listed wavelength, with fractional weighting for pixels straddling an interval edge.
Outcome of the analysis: 19.44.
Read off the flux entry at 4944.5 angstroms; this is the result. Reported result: 19.47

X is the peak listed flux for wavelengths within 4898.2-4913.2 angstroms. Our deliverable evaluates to 20.15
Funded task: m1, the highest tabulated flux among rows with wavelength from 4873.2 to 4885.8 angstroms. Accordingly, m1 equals 18.65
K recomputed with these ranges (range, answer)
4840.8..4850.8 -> 18.95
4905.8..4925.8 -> 19.85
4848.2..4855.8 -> 18.57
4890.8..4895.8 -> 19.82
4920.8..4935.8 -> 20.03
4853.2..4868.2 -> 17.68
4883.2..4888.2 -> 18.44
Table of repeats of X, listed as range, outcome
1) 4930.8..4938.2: 19.98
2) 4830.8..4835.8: 19.64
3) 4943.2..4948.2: 19.68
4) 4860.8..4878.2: 18.54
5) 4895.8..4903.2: 20.17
